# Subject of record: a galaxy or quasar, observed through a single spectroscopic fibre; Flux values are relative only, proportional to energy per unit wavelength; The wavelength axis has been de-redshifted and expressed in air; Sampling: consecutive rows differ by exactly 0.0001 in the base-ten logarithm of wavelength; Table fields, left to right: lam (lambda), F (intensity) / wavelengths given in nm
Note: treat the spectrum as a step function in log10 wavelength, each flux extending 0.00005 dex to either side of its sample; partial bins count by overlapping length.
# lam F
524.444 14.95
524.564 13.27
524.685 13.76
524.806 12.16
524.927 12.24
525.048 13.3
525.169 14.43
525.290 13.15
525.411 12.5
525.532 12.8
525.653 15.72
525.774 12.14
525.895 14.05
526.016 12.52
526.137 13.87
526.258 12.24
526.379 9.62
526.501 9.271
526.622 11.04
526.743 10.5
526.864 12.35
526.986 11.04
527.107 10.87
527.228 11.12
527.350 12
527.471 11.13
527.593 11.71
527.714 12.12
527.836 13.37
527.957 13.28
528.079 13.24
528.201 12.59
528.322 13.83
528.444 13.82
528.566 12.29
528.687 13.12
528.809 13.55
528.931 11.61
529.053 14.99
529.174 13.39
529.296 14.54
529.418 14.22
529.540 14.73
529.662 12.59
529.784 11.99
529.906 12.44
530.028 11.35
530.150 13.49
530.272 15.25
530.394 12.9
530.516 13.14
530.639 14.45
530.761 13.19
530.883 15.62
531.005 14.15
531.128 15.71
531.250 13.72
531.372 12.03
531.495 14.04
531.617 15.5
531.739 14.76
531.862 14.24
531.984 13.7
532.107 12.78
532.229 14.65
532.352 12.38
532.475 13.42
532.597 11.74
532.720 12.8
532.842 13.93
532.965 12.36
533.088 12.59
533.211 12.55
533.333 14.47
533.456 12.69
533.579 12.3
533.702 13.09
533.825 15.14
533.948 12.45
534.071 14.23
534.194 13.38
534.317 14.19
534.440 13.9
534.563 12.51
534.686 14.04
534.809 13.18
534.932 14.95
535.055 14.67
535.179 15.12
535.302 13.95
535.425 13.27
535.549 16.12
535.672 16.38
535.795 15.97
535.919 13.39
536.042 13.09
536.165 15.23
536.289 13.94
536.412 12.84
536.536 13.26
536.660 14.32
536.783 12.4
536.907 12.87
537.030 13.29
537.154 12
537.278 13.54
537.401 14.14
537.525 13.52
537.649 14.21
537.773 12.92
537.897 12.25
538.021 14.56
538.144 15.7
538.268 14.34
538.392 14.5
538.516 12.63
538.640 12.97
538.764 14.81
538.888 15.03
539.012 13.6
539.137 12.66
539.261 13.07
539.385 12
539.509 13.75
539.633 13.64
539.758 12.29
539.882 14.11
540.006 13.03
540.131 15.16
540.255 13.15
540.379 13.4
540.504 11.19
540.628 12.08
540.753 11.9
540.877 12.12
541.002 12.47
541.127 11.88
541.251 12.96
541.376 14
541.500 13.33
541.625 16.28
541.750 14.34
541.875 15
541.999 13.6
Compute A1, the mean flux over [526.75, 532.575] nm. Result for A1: 13.2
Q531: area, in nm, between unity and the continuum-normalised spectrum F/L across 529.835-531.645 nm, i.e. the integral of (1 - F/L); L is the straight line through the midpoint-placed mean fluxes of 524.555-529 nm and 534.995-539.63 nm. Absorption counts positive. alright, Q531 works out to -0.11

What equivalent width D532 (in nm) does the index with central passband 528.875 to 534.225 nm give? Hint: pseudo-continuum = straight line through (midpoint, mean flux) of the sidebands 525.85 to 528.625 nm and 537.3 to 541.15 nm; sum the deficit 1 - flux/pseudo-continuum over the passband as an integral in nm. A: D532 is -0.42 nm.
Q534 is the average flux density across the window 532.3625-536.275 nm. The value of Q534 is 13.8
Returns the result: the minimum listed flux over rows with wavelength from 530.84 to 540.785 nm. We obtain 11.19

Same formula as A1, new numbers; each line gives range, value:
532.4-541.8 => 13.5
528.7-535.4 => 13.6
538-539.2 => 14.1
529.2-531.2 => 13.7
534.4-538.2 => 13.9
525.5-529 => 12.3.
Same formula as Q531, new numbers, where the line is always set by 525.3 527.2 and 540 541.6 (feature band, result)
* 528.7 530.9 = -0.22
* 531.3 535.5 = -0.37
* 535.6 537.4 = -0.16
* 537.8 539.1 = -0.12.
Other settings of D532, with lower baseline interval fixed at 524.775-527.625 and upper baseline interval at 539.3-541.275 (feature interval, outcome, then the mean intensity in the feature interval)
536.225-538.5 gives -0.16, 13.6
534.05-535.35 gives -0.15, 14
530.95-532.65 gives -0.19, 13.8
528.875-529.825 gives -0.10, 13.6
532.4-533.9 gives -0.07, 13.1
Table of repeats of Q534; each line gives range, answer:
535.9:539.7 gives 13.6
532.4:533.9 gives 13.1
